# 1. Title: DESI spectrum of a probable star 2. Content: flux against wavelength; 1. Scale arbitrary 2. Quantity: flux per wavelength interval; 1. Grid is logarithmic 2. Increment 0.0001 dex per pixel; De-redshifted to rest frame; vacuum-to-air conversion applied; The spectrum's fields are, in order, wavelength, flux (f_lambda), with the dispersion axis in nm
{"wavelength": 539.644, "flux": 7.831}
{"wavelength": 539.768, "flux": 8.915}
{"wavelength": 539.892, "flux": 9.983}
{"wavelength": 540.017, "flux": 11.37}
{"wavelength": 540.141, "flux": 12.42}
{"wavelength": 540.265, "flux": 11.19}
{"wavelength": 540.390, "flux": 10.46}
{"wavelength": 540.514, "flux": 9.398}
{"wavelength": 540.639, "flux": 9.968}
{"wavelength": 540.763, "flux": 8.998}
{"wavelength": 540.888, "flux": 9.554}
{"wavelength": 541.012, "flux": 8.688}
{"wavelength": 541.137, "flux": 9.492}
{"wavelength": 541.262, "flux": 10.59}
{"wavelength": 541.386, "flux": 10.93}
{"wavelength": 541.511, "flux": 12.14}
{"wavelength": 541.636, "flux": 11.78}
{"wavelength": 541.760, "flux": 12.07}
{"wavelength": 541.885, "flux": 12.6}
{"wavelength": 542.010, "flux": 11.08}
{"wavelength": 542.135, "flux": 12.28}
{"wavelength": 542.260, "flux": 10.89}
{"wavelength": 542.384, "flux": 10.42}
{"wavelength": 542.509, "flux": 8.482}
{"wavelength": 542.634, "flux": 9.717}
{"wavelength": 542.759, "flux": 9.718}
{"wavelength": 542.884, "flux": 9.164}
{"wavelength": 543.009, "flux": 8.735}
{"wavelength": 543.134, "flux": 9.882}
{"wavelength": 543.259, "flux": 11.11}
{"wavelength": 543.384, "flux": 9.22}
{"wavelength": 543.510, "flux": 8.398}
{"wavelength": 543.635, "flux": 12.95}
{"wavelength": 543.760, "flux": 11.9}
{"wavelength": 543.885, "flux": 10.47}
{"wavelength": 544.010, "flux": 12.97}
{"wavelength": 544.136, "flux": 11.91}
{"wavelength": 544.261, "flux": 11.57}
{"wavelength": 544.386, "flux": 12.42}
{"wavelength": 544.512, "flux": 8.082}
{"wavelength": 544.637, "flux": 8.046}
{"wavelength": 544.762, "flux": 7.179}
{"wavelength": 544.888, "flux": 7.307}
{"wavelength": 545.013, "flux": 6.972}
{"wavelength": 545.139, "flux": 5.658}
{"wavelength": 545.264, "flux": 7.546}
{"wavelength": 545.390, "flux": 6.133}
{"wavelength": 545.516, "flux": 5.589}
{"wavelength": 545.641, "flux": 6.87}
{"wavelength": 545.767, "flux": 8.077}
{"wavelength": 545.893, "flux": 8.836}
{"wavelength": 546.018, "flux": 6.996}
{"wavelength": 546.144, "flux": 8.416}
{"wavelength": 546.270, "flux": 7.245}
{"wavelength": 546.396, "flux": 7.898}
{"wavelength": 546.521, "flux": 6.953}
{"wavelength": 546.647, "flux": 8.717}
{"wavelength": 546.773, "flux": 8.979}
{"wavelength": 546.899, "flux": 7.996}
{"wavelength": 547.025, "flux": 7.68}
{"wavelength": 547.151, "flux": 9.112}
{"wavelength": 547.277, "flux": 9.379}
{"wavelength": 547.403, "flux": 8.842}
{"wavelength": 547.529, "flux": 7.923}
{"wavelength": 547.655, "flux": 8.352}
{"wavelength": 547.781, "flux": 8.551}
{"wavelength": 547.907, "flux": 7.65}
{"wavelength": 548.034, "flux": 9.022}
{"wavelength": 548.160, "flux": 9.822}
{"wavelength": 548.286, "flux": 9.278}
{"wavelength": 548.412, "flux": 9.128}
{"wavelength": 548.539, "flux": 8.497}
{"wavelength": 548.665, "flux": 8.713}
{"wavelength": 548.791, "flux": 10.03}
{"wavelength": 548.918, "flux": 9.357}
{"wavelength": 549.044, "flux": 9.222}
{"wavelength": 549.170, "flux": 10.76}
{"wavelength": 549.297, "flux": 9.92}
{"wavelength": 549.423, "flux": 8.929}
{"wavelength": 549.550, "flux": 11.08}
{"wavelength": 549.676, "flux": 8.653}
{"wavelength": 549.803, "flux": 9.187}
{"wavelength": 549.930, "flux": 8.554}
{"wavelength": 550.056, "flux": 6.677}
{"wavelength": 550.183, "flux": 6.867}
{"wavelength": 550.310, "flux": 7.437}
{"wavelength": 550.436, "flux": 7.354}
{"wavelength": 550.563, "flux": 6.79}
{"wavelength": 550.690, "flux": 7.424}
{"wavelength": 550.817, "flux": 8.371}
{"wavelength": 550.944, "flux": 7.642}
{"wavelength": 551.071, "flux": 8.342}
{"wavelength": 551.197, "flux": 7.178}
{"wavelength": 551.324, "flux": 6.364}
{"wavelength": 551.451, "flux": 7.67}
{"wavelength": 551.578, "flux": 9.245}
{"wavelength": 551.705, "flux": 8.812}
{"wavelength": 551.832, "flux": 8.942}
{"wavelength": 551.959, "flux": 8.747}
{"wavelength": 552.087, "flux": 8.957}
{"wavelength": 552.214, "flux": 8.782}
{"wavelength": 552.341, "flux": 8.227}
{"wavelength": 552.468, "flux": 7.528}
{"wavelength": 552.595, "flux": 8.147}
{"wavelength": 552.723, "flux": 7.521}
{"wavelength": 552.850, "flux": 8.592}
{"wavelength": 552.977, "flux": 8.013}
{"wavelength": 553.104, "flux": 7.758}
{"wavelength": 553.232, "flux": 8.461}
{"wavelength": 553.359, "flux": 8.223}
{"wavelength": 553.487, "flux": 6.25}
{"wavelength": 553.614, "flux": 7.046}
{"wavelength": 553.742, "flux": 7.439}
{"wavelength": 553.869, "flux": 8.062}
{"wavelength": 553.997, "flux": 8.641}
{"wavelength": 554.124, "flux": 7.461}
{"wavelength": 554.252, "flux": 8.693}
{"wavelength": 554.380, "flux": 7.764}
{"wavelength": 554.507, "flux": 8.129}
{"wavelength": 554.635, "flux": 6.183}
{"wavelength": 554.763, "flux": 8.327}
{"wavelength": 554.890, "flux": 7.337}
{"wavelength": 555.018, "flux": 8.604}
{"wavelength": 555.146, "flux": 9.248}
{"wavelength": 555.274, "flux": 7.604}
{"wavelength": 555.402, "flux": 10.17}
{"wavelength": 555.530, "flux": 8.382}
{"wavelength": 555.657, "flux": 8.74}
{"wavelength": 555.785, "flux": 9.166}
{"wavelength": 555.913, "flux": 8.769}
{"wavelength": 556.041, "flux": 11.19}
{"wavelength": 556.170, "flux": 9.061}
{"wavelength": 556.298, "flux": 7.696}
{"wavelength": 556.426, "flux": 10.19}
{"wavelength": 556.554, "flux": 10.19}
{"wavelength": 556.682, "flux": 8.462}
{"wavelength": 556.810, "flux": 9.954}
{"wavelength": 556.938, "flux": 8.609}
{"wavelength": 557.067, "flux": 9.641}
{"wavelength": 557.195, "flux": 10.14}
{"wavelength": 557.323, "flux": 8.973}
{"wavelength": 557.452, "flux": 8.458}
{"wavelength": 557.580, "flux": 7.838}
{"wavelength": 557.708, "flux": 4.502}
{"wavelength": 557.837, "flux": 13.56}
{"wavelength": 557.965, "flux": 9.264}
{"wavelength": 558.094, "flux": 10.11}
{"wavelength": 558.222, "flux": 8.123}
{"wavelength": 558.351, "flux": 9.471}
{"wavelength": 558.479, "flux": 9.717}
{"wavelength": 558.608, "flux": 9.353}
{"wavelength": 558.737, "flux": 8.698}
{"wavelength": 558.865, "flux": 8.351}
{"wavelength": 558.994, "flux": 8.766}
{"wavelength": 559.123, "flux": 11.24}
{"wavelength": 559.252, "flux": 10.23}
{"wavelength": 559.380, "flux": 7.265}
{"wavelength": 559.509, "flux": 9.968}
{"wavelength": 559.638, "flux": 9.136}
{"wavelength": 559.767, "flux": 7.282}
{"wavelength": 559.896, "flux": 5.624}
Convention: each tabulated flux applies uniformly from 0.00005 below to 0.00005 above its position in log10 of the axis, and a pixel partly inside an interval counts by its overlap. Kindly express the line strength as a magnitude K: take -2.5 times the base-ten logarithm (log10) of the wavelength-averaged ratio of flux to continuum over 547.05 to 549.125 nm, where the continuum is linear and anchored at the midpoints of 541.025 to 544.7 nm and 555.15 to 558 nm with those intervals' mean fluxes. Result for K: 0.13 mag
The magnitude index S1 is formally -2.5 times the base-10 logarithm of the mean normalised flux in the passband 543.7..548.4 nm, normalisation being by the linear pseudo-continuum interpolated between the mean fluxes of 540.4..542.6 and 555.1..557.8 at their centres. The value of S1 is 0.18 mag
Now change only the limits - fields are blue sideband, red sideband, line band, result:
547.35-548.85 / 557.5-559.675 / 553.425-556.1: 0.098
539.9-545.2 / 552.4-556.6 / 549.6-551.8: 0.139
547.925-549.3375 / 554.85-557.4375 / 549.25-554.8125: 0.151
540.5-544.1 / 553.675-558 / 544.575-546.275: 0.365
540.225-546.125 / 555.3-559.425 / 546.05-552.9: 0.124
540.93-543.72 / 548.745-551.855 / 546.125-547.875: 0.122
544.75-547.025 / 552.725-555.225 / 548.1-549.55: -0.243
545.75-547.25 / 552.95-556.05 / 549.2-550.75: -0.020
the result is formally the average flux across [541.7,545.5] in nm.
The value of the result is 9.77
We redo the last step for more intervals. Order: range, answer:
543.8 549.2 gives 8.61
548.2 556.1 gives 8.37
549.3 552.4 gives 8.21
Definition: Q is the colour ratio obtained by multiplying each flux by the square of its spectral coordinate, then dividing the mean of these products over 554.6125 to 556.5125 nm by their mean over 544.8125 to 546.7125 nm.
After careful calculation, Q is 1.3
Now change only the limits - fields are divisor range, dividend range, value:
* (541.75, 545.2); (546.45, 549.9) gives 0.91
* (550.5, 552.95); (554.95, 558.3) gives 1.15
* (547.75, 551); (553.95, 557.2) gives 1.04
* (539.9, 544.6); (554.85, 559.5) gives 0.91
